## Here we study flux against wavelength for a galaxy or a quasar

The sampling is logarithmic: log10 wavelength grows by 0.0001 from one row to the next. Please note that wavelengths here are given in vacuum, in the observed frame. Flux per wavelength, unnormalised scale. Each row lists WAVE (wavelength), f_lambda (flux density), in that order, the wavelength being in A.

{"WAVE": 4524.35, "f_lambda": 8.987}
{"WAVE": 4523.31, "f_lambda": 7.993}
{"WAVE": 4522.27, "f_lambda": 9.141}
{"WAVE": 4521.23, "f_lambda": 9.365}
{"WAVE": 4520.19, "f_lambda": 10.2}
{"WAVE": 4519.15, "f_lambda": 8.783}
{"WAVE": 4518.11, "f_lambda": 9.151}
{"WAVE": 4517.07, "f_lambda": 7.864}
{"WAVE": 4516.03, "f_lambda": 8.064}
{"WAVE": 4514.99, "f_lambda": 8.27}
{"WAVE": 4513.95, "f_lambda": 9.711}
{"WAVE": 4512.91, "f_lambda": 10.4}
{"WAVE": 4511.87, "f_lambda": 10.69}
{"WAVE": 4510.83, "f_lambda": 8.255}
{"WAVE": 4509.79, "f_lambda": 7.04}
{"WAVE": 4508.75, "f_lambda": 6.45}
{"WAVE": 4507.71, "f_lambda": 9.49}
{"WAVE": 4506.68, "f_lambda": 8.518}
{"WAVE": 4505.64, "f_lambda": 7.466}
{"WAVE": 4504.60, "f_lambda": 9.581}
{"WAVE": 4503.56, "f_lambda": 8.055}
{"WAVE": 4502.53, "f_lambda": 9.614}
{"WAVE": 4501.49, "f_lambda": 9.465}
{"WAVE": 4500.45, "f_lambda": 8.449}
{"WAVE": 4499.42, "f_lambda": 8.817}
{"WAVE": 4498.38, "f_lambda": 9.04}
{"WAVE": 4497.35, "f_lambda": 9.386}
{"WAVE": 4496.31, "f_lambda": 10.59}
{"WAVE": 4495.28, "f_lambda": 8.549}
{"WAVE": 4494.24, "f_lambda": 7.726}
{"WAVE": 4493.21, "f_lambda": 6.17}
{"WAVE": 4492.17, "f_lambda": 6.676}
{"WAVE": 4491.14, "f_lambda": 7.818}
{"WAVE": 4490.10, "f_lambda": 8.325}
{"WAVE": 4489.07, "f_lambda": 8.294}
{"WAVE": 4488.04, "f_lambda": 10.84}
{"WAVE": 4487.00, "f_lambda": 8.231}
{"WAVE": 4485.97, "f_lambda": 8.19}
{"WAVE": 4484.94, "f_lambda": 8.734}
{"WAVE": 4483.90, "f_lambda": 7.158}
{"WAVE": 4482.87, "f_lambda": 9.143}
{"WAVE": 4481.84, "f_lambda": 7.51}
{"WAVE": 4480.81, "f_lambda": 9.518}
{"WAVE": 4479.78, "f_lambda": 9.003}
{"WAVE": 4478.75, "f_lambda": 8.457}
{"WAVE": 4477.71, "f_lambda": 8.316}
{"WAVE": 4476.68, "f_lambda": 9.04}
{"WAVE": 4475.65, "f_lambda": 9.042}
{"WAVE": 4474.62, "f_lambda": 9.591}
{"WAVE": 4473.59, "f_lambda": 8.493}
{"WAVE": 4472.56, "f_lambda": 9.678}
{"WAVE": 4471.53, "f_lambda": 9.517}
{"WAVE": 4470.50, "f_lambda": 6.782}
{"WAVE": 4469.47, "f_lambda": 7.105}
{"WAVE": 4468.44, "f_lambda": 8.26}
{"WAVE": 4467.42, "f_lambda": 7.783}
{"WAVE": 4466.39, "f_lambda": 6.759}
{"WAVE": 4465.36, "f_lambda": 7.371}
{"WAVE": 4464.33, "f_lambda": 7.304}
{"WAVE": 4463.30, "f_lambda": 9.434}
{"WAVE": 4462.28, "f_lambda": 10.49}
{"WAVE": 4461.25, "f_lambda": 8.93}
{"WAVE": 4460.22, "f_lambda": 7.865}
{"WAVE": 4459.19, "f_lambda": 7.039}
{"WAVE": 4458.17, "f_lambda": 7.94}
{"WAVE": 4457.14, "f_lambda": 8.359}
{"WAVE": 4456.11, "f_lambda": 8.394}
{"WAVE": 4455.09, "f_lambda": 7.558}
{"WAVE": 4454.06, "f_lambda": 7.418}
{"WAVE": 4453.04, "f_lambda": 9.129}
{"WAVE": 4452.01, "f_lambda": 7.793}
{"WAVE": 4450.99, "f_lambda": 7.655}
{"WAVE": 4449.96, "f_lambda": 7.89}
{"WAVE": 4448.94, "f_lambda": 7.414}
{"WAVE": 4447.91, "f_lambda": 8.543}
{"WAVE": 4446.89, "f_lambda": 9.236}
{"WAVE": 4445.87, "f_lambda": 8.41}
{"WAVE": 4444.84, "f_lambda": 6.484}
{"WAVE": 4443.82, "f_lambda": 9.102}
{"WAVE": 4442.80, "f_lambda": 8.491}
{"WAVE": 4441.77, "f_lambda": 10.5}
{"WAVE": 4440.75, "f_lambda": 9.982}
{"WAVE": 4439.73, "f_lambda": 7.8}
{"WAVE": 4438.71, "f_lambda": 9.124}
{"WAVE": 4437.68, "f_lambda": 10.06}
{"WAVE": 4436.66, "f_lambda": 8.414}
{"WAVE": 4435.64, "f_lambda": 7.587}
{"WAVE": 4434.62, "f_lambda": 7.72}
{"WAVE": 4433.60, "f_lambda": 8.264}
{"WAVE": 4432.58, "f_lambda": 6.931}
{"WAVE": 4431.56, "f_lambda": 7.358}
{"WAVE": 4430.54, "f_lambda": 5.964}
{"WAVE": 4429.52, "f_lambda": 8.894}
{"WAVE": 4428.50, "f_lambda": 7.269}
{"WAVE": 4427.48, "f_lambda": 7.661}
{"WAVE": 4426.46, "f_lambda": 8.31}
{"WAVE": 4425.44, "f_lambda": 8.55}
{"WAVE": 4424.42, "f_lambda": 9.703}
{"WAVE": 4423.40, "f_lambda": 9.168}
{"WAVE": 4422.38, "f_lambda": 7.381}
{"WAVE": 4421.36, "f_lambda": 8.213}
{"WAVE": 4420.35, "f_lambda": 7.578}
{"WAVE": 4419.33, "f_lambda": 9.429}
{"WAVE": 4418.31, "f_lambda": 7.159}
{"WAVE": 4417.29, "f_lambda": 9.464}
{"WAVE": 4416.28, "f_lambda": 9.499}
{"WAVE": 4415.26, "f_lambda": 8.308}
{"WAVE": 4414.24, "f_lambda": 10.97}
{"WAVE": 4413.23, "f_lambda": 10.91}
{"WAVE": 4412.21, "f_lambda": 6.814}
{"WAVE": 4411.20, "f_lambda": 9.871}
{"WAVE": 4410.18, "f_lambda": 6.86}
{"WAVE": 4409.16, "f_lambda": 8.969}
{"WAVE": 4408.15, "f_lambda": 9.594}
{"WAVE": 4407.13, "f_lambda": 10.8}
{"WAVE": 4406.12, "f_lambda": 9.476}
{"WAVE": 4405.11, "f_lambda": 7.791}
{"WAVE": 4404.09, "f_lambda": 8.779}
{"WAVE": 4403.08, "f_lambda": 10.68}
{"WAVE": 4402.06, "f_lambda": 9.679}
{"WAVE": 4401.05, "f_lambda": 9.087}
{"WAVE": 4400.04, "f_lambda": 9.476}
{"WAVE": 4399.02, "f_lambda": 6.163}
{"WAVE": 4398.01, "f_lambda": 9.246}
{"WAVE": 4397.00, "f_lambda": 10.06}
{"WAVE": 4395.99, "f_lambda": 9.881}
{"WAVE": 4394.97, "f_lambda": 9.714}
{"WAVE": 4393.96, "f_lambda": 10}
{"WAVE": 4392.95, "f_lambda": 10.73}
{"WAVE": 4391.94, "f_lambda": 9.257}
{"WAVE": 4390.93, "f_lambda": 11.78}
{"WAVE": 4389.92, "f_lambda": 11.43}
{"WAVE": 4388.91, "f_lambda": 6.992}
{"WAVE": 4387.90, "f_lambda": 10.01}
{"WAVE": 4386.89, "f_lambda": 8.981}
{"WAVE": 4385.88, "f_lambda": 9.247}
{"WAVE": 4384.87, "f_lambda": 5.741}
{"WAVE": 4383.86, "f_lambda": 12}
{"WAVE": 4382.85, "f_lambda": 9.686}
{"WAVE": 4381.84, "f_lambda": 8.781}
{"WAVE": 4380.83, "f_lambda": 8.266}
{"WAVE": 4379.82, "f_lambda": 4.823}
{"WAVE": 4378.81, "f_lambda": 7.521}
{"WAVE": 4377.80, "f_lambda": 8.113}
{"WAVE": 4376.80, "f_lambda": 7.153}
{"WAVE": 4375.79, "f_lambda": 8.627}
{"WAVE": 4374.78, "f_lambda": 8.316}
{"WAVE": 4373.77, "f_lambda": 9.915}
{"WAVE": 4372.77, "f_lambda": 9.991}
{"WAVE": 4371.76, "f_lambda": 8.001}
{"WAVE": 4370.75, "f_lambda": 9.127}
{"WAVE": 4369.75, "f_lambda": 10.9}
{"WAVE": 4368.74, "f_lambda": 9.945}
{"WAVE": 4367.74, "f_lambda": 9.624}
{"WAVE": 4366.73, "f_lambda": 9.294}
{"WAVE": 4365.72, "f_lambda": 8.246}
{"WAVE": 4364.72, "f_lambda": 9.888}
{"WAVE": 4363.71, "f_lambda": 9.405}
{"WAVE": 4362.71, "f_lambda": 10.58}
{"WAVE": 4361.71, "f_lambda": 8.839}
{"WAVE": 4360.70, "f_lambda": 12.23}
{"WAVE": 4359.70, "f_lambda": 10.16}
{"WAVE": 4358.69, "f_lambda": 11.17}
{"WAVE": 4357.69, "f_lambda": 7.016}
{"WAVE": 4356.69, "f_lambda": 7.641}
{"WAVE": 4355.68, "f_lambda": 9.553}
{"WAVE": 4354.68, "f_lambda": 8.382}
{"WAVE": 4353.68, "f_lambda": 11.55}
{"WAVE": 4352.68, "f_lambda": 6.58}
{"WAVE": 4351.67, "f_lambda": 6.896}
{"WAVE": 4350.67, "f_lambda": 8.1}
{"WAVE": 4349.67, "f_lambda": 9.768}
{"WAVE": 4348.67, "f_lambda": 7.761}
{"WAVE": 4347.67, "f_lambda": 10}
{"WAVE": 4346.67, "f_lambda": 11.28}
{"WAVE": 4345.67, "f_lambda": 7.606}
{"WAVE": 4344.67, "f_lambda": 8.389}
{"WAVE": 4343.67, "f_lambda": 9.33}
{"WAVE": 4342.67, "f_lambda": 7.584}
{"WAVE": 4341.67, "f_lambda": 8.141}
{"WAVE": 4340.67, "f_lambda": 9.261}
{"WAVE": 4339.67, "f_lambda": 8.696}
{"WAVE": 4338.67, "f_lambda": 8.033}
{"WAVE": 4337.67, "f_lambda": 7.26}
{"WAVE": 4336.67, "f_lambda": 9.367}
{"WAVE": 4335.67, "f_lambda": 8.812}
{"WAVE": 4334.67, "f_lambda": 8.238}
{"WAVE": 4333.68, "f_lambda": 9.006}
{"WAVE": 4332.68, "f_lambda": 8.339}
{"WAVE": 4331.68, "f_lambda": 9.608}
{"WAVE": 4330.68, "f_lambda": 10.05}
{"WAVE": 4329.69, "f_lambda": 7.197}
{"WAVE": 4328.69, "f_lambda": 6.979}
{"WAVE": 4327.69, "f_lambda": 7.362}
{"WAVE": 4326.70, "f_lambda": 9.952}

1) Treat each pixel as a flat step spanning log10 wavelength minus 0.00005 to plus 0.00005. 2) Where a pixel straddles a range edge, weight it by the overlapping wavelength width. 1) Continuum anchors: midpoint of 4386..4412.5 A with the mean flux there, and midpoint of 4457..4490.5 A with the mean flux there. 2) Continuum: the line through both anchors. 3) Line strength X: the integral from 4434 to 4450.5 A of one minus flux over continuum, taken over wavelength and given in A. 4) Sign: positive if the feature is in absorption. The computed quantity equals 0.52 A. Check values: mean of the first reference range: 9.33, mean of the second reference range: 8.44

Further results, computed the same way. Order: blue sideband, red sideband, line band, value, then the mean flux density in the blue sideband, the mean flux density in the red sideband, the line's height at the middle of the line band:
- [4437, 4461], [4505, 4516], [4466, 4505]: -0.06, 8.36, 8.61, 8.51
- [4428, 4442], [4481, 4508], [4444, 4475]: 0.75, 8.24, 8.54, 8.36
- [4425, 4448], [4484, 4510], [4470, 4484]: -0.51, 8.29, 8.46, 8.4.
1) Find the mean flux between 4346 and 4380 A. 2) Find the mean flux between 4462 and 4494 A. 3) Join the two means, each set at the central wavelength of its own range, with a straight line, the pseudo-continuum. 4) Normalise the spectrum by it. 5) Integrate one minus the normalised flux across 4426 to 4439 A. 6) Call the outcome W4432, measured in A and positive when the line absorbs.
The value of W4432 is 1.0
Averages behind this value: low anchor 9.04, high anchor 8.34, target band 7.94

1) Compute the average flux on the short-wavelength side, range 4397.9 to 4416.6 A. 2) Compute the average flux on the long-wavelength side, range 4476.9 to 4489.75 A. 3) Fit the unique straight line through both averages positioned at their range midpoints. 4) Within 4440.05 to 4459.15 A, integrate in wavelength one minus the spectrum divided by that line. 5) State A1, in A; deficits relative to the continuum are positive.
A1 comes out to 1.1 A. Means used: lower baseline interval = 9.1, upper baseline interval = 8.62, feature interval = 8.31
